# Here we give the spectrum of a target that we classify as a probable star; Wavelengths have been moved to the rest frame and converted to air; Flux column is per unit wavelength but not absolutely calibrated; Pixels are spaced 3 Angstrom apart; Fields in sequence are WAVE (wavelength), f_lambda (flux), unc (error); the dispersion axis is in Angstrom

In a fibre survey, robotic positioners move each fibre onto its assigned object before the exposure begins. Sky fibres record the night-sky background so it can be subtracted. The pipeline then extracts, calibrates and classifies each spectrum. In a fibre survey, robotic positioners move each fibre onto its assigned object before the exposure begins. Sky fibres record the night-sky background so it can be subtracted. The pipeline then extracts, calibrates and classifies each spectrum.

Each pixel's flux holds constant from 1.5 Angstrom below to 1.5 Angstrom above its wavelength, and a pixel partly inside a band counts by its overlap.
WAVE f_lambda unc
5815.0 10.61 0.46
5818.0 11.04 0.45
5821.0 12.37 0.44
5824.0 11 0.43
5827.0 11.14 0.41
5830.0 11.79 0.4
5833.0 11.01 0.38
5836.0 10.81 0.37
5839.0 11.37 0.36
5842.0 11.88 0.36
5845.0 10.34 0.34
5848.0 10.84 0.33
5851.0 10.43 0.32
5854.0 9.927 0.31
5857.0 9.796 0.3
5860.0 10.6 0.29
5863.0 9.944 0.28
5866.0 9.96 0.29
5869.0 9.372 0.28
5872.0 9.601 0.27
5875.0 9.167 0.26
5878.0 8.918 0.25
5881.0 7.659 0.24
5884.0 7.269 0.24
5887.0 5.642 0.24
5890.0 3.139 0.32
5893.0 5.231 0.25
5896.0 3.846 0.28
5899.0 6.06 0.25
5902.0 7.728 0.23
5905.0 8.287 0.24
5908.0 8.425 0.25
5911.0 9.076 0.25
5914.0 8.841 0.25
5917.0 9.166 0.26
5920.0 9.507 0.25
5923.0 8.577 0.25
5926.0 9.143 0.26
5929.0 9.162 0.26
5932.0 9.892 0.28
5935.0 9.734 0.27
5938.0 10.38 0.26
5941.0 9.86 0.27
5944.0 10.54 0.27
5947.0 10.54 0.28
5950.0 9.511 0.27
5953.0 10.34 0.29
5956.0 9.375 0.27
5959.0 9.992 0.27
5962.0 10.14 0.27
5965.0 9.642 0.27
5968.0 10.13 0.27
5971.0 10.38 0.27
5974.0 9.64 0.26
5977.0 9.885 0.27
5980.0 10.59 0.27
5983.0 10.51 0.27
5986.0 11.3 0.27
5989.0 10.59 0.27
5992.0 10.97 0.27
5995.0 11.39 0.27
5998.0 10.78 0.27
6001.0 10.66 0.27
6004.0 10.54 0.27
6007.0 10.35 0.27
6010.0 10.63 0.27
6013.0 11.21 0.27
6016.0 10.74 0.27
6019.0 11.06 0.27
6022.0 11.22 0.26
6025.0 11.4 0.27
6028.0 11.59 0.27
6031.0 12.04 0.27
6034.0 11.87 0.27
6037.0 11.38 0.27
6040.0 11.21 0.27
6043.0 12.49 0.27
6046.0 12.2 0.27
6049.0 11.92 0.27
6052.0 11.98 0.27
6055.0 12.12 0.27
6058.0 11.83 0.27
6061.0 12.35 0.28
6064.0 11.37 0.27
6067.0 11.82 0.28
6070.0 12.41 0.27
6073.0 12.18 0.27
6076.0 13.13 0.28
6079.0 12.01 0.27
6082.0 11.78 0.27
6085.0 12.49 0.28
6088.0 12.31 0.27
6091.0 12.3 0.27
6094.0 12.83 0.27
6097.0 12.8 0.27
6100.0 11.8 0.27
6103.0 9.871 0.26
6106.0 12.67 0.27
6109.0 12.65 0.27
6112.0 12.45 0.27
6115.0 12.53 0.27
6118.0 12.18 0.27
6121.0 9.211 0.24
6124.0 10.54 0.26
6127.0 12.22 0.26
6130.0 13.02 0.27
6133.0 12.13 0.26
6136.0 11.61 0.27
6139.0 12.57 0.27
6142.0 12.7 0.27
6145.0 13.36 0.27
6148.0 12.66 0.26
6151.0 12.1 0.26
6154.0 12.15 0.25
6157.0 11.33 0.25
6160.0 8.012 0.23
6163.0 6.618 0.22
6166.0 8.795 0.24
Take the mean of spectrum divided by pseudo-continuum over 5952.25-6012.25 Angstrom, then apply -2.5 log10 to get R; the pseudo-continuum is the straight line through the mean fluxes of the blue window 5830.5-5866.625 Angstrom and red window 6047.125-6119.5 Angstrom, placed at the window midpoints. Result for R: 0.11 mag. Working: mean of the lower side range 10.6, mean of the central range 10.4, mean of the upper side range 12.2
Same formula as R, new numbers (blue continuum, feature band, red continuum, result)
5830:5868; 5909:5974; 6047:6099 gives 0.163 mag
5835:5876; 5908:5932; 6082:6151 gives 0.183 mag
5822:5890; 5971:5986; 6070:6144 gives 0.064 mag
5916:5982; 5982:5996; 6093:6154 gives -0.061 mag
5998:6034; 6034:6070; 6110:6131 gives -0.057 mag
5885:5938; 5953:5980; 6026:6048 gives -0.045 mag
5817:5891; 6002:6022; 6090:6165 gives 0.011 mag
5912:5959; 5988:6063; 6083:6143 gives -0.051 mag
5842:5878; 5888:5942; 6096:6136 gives 0.279 mag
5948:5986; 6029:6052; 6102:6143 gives -0.090 mag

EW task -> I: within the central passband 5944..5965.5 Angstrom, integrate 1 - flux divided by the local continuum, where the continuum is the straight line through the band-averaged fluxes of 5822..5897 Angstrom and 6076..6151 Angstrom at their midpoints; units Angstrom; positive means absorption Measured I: 0.75 Angstrom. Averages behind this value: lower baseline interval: 9.28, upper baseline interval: 12.1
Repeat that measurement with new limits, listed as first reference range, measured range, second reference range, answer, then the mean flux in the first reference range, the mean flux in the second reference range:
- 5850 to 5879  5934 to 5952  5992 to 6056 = 0.75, 9.77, 11.4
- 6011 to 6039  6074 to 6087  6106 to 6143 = -0.69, 11.4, 12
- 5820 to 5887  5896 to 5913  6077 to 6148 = 4.74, 10.1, 12.1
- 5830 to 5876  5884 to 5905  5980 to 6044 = 9.83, 10.4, 11.1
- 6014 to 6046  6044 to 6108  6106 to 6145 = -1.77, 11.5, 12.1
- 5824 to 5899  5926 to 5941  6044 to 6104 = 0.60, 9.13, 12.1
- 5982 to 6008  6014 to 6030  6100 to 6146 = -0.26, 10.8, 12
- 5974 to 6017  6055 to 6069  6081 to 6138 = -0.56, 10.7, 12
